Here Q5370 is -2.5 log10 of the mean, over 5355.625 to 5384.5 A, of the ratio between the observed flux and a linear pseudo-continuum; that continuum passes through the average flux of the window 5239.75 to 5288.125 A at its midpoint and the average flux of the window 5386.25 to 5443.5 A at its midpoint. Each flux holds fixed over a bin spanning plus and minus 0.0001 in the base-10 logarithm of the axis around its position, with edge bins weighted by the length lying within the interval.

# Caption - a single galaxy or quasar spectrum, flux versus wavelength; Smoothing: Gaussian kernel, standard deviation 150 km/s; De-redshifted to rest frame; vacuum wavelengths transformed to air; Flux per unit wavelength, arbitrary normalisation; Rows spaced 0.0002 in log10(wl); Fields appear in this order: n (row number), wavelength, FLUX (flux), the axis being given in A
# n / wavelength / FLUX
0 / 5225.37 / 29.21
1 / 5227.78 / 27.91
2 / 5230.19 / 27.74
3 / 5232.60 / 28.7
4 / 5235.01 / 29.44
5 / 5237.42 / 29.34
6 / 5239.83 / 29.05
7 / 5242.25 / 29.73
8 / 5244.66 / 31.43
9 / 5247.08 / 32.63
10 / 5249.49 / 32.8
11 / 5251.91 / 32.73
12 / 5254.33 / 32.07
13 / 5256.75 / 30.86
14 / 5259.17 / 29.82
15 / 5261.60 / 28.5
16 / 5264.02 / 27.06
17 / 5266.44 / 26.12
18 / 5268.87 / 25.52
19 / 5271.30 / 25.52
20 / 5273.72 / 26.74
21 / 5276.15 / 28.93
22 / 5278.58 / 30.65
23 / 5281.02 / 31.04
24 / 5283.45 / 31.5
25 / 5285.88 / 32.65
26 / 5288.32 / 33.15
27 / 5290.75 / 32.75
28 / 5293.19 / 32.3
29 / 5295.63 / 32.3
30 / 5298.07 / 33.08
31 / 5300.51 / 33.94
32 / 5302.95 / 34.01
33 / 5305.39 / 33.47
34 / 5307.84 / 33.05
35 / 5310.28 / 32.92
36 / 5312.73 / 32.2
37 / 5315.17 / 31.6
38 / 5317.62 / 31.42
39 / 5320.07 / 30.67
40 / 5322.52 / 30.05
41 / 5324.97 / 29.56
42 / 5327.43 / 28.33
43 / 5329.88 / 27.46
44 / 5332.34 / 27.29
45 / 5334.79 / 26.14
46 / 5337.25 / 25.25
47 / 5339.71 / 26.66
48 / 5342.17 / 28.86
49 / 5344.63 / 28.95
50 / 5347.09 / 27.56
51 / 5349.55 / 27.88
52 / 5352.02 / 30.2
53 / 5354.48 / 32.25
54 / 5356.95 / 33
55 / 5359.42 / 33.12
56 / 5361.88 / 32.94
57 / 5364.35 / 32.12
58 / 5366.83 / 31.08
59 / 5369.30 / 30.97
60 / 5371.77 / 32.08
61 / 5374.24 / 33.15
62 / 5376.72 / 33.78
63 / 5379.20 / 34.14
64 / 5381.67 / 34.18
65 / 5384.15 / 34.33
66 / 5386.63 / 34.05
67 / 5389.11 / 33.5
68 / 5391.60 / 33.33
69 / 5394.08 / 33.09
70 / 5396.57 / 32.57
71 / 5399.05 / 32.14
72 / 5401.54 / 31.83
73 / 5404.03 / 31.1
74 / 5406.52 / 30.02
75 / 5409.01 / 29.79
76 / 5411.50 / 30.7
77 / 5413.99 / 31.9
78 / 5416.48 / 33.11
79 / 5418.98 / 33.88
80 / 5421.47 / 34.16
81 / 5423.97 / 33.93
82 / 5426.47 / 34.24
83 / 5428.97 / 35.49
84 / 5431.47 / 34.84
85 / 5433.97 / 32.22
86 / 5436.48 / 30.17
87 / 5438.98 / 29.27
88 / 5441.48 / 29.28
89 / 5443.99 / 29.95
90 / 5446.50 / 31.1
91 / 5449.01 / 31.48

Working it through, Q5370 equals -0.04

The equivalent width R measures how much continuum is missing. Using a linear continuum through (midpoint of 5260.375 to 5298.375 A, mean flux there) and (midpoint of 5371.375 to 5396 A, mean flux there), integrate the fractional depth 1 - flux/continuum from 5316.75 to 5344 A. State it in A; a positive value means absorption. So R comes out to 2.9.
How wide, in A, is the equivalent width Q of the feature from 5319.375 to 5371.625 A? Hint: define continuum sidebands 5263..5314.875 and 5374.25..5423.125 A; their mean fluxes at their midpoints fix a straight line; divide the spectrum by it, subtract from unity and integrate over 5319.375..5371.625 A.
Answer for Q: 3.7 A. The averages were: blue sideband 30.9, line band 29.6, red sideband 32.7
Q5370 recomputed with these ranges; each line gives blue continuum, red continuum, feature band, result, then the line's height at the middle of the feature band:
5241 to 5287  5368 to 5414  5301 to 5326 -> -0.040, 30.8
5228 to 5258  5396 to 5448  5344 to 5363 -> 0.021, 31.4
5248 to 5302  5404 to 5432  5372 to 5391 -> -0.051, 32.2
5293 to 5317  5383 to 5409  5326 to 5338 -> 0.210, 32.7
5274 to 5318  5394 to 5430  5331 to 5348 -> 0.185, 32.3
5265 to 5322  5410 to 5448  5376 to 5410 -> -0.025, 31.9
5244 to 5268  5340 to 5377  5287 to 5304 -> -0.085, 30.6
